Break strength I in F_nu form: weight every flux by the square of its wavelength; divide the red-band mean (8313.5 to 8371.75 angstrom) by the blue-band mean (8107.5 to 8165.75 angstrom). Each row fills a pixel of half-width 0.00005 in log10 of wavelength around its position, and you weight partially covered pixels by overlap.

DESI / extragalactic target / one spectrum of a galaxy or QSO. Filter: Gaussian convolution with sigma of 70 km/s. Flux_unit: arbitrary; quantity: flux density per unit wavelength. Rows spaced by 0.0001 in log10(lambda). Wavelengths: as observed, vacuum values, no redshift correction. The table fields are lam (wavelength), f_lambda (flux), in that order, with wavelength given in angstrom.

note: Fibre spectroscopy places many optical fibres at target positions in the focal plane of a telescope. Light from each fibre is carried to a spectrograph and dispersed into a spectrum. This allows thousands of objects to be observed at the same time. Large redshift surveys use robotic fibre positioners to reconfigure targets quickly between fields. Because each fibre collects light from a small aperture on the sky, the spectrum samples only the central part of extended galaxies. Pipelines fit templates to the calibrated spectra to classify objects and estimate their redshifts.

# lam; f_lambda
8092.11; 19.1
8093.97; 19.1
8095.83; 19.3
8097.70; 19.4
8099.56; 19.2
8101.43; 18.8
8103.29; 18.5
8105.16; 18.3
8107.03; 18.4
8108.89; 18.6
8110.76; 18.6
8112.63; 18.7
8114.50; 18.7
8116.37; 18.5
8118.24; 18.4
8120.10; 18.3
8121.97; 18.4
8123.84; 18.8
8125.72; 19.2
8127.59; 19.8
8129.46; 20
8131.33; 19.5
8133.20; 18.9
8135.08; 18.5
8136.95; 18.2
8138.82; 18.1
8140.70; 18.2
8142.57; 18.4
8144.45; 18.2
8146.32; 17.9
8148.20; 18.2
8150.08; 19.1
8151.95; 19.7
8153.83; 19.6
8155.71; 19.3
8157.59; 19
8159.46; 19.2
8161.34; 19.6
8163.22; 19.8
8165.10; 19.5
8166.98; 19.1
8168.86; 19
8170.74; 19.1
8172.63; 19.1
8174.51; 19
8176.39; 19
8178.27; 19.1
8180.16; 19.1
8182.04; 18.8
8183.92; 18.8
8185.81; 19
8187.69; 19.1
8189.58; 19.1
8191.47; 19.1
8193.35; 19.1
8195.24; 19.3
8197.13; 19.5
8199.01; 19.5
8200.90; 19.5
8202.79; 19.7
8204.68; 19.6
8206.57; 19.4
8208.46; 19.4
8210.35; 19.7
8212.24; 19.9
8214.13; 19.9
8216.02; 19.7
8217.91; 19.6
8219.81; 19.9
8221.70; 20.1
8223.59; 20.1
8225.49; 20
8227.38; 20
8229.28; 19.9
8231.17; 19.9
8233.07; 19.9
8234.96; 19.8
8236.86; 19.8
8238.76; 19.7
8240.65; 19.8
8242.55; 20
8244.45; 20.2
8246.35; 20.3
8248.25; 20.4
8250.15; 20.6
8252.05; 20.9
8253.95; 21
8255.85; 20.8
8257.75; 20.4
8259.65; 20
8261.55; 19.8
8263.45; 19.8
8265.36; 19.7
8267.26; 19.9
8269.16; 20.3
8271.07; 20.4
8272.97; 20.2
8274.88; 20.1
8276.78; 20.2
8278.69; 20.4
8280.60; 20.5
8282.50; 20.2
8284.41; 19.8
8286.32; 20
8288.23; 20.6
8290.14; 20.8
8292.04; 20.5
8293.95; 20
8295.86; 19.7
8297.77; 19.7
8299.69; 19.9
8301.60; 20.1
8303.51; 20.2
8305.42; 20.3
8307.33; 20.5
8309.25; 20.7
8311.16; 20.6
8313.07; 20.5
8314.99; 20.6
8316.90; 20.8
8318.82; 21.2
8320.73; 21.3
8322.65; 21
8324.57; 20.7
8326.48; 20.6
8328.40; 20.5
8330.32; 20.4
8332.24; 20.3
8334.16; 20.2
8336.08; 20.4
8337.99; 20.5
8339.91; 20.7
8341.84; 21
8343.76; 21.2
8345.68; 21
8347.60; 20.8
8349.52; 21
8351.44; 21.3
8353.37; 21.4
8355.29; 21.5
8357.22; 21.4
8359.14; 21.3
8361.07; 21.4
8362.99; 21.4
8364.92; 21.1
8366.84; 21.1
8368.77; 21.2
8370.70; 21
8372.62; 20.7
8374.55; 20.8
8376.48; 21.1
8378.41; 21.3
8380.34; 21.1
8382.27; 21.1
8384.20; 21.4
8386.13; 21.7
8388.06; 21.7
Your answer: 1.17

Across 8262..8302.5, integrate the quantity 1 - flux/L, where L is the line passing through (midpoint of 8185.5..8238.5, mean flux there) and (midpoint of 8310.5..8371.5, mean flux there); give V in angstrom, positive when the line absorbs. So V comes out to 0.41 angstrom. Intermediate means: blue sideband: 19.6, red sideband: 20.9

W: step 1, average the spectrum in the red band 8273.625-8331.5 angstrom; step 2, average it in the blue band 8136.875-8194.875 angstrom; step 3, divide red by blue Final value 1.08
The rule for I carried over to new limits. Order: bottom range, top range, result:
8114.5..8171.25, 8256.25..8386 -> 1.14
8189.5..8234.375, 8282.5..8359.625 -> 1.08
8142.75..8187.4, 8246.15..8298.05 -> 1.09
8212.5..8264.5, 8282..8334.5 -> 1.03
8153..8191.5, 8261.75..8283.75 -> 1.08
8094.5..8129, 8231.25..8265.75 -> 1.11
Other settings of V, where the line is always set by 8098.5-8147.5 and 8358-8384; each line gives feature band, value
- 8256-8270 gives 0.02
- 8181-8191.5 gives 0.17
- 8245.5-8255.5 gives -0.36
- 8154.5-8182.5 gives -0.12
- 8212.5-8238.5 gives -0.27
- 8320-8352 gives 0.06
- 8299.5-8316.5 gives 0.08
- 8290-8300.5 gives 0.17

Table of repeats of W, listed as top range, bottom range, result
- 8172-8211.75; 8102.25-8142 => 1.03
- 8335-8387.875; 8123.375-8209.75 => 1.11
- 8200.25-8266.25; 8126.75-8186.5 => 1.05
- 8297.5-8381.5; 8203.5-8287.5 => 1.04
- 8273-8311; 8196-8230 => 1.02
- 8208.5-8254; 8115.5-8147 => 1.07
